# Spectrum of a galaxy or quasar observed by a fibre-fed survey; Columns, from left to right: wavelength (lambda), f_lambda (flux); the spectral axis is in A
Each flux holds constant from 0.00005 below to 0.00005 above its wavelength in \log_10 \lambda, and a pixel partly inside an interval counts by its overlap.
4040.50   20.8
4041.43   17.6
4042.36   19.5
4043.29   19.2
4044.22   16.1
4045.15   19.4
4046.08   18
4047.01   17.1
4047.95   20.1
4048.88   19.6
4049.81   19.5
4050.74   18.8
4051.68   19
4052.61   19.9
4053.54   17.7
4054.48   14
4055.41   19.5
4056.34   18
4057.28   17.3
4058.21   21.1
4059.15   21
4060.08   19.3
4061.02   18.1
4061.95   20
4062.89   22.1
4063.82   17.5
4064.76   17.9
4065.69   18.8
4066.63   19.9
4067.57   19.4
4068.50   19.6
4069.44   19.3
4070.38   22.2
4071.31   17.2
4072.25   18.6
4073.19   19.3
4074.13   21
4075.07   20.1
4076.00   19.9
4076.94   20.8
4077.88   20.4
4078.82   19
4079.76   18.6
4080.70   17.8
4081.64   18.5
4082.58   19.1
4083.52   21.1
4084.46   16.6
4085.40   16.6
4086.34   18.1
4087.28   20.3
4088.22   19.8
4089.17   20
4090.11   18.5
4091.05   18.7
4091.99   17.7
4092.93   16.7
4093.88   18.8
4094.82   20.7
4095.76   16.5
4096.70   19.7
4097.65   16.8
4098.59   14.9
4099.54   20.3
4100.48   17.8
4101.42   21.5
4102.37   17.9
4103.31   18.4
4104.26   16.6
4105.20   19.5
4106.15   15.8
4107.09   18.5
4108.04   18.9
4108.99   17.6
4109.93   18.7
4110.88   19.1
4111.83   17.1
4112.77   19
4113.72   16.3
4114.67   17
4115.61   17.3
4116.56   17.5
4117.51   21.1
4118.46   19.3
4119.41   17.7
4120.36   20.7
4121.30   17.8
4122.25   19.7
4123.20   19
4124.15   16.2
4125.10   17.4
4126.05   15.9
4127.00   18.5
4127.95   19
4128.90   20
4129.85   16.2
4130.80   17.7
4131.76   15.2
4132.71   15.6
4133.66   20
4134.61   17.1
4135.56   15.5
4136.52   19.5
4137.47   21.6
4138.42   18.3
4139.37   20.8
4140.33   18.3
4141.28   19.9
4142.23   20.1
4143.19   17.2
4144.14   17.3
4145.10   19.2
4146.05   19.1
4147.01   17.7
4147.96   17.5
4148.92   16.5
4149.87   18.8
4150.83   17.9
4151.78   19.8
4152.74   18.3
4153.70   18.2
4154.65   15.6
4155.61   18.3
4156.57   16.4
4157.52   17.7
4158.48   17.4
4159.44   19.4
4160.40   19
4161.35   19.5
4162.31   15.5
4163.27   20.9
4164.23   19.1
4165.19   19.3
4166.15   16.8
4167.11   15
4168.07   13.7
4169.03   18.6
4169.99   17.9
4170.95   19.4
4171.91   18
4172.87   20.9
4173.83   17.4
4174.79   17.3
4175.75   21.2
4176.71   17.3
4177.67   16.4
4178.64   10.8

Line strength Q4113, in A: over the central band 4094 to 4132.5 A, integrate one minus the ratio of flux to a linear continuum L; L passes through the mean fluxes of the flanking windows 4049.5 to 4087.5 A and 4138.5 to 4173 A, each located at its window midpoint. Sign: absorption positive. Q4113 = 1.0 A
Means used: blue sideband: 19.1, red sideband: 18.2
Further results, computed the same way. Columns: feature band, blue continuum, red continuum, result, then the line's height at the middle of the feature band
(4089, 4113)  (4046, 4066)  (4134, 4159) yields 0.4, 18.5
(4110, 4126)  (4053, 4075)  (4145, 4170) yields 0.2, 18.4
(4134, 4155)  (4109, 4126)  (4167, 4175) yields -0.5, 18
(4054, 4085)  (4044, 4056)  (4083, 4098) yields -1.2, 18.5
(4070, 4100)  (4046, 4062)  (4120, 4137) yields -0.8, 18.4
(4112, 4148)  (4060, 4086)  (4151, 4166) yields 0.7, 18.6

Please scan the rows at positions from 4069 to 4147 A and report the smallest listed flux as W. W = 14.9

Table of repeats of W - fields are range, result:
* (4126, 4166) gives 15.2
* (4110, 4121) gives 16.3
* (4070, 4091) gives 16.6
